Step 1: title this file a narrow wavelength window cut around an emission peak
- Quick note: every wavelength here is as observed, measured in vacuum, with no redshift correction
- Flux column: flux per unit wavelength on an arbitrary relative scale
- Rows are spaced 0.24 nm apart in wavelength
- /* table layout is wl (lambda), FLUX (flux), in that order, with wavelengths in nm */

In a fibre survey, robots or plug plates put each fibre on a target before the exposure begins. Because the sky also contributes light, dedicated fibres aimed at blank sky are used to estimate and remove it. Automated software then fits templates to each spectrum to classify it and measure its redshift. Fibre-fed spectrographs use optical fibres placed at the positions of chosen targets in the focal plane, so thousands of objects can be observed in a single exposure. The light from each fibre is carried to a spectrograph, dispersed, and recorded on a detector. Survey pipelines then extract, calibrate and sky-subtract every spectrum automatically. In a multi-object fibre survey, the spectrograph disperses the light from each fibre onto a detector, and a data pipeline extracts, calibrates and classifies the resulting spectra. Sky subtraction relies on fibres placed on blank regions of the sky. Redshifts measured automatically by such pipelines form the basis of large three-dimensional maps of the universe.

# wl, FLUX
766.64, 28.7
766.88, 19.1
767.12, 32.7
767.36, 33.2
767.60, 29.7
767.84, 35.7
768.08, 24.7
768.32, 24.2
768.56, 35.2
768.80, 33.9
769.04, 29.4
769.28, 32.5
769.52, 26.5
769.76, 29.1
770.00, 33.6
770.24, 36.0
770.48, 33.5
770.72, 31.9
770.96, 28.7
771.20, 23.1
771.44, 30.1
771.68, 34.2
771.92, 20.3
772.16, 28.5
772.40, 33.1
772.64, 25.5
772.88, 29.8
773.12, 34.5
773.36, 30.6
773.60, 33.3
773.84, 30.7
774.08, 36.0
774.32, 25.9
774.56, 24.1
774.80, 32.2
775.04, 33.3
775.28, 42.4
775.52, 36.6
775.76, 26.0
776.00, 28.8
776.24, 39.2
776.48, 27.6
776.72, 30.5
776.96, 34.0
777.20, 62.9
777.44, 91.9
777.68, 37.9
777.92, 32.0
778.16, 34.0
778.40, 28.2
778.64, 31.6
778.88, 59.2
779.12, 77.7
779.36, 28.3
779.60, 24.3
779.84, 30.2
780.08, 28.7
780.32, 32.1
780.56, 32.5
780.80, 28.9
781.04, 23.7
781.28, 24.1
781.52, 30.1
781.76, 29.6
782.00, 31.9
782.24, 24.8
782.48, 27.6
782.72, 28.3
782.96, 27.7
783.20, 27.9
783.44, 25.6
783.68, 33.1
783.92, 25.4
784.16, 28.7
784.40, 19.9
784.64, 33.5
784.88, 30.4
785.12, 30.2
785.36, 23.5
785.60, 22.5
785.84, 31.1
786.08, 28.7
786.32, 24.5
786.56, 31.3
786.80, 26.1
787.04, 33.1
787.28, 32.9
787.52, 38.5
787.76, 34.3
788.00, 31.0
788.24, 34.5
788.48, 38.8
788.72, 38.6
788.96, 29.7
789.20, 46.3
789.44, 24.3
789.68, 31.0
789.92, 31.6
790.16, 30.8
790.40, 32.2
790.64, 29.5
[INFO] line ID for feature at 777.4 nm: [S II]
